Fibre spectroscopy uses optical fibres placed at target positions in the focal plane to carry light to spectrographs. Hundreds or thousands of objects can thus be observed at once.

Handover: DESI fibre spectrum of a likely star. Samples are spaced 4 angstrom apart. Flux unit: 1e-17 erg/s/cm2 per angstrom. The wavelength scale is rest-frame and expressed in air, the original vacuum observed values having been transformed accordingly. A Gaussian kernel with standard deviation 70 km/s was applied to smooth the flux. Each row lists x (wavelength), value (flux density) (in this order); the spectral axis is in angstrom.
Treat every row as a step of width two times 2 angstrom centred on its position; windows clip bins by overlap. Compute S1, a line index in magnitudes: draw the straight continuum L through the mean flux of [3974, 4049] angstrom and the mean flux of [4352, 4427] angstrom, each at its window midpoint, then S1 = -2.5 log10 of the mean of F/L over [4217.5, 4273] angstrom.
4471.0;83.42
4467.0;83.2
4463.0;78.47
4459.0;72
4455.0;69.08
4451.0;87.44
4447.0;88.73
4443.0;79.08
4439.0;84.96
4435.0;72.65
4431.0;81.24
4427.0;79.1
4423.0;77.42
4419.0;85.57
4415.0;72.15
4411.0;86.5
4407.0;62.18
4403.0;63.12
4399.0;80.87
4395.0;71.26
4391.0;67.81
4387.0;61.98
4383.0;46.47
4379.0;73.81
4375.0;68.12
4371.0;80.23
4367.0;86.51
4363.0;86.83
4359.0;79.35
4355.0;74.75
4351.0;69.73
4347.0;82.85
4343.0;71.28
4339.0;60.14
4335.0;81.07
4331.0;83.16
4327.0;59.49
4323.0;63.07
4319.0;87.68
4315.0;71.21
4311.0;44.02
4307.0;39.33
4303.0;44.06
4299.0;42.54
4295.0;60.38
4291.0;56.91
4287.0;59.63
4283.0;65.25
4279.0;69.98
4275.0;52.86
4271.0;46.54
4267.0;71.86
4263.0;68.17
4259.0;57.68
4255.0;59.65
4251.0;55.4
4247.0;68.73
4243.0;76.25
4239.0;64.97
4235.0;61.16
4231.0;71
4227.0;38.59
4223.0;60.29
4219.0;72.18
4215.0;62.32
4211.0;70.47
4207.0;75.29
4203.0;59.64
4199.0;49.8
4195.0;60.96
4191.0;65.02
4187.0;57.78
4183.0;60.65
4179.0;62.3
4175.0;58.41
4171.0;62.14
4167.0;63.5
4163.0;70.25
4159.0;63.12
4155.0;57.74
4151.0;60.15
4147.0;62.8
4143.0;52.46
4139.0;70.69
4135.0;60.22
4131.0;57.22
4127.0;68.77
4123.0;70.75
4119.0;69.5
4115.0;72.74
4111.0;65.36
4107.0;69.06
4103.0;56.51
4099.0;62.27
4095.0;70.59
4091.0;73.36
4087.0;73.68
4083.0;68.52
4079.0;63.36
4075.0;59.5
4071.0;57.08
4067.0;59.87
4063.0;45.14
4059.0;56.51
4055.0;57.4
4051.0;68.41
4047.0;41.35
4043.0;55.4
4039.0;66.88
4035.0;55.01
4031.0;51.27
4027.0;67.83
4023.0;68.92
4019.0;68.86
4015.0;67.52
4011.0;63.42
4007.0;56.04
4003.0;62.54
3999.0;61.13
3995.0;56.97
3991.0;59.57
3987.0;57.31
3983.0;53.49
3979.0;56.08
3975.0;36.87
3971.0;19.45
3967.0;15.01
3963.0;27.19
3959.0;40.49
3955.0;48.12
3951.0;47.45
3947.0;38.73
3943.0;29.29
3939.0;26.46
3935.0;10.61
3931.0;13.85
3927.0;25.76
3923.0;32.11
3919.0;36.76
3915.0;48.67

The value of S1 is 0.09 mag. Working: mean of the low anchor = 58.5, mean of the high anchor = 73.7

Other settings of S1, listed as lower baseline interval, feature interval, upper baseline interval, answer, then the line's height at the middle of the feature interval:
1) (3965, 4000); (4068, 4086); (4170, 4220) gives -0.17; 53.3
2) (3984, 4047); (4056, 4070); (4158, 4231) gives 0.12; 60.9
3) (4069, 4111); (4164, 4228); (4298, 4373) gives 0.09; 67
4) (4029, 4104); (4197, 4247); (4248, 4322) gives -0.08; 59.1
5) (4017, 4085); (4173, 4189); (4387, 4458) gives 0.10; 65.4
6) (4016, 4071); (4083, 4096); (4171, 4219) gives -0.20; 59.9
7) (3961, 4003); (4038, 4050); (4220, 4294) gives -0.12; 48.9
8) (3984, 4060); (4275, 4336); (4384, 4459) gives 0.16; 71.1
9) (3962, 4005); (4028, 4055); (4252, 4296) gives -0.16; 49.3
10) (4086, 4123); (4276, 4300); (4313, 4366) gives 0.23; 73.4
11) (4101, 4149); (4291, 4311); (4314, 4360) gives 0.46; 72.1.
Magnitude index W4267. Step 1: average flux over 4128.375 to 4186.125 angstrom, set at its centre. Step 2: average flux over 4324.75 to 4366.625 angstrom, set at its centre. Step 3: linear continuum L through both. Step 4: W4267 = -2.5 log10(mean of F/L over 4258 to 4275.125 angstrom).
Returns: 0.15 mag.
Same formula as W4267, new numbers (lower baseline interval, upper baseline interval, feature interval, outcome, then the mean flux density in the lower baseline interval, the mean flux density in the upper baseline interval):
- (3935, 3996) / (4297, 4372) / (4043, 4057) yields -0.201 mag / 39.6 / 68.7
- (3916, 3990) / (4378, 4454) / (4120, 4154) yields -0.237 mag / 34.7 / 74.8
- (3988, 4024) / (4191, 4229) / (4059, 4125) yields -0.045 mag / 62.5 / 61.3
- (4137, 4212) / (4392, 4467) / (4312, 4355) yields -0.011 mag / 62.2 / 77.4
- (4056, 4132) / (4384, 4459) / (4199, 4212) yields 0.044 mag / 64.2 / 75.7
